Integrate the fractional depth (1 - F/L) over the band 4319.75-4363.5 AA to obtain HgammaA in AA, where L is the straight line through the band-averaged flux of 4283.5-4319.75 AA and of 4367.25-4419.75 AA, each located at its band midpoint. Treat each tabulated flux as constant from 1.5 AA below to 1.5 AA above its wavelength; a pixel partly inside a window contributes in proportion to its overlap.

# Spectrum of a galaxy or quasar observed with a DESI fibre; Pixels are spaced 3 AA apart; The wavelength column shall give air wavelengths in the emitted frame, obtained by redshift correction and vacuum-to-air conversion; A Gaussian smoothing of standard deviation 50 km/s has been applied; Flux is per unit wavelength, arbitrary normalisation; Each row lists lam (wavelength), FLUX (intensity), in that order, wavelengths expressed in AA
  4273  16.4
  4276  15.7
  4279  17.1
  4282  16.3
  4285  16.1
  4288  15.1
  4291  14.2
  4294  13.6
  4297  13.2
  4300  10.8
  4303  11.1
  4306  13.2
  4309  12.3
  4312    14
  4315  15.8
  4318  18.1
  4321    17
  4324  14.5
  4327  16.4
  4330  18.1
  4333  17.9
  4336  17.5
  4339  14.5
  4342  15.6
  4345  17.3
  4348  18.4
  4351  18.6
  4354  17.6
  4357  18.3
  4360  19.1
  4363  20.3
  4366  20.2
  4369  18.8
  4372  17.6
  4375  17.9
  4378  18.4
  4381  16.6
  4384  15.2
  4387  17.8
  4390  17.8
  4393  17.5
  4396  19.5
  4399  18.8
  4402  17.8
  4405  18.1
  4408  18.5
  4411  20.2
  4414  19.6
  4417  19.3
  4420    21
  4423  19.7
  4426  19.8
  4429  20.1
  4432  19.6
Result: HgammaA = -4.1 AA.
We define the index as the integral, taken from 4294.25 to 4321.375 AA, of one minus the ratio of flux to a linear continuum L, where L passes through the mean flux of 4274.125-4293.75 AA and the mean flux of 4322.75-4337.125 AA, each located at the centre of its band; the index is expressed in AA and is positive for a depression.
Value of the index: 4.2 AA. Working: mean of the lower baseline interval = 15.6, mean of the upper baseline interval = 16.9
